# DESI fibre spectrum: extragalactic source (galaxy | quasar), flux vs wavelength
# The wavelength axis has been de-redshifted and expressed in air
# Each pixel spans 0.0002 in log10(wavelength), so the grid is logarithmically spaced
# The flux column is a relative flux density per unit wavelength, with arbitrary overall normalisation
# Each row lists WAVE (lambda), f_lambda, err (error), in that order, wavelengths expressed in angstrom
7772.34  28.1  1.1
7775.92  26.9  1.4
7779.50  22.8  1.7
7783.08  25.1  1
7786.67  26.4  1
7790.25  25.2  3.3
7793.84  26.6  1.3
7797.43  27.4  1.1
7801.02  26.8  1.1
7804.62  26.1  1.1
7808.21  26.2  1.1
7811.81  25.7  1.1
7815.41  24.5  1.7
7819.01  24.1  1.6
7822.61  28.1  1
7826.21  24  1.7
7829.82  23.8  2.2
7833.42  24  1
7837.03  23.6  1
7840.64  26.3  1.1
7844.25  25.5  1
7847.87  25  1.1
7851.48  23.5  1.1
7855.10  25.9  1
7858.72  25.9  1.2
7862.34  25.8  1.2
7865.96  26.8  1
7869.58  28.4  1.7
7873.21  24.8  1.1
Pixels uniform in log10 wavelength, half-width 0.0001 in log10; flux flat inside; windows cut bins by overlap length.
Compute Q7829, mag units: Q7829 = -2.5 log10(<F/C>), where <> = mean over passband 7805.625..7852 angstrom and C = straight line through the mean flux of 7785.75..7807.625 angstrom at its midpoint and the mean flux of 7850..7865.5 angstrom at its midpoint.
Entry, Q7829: 0.04 mag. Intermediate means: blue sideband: 26.4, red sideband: 25.4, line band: 25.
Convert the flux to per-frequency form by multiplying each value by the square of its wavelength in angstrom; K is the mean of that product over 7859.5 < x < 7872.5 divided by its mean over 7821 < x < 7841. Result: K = 1.09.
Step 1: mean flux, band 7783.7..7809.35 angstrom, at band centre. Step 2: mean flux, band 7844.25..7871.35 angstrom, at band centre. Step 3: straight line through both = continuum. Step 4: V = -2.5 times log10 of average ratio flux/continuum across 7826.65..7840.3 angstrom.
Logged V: 0.085 mag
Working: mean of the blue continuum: 26.3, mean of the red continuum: 25.9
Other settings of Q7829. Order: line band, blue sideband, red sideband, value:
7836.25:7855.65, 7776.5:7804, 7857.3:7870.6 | 0.06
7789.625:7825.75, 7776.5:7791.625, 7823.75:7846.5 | -0.05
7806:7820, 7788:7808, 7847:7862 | 0.04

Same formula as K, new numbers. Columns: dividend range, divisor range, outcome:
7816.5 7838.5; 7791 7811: 0.94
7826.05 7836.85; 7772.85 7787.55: 0.95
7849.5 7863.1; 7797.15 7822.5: 0.99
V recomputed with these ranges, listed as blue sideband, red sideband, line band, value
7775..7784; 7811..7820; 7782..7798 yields -0.058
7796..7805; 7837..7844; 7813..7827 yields 0.036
